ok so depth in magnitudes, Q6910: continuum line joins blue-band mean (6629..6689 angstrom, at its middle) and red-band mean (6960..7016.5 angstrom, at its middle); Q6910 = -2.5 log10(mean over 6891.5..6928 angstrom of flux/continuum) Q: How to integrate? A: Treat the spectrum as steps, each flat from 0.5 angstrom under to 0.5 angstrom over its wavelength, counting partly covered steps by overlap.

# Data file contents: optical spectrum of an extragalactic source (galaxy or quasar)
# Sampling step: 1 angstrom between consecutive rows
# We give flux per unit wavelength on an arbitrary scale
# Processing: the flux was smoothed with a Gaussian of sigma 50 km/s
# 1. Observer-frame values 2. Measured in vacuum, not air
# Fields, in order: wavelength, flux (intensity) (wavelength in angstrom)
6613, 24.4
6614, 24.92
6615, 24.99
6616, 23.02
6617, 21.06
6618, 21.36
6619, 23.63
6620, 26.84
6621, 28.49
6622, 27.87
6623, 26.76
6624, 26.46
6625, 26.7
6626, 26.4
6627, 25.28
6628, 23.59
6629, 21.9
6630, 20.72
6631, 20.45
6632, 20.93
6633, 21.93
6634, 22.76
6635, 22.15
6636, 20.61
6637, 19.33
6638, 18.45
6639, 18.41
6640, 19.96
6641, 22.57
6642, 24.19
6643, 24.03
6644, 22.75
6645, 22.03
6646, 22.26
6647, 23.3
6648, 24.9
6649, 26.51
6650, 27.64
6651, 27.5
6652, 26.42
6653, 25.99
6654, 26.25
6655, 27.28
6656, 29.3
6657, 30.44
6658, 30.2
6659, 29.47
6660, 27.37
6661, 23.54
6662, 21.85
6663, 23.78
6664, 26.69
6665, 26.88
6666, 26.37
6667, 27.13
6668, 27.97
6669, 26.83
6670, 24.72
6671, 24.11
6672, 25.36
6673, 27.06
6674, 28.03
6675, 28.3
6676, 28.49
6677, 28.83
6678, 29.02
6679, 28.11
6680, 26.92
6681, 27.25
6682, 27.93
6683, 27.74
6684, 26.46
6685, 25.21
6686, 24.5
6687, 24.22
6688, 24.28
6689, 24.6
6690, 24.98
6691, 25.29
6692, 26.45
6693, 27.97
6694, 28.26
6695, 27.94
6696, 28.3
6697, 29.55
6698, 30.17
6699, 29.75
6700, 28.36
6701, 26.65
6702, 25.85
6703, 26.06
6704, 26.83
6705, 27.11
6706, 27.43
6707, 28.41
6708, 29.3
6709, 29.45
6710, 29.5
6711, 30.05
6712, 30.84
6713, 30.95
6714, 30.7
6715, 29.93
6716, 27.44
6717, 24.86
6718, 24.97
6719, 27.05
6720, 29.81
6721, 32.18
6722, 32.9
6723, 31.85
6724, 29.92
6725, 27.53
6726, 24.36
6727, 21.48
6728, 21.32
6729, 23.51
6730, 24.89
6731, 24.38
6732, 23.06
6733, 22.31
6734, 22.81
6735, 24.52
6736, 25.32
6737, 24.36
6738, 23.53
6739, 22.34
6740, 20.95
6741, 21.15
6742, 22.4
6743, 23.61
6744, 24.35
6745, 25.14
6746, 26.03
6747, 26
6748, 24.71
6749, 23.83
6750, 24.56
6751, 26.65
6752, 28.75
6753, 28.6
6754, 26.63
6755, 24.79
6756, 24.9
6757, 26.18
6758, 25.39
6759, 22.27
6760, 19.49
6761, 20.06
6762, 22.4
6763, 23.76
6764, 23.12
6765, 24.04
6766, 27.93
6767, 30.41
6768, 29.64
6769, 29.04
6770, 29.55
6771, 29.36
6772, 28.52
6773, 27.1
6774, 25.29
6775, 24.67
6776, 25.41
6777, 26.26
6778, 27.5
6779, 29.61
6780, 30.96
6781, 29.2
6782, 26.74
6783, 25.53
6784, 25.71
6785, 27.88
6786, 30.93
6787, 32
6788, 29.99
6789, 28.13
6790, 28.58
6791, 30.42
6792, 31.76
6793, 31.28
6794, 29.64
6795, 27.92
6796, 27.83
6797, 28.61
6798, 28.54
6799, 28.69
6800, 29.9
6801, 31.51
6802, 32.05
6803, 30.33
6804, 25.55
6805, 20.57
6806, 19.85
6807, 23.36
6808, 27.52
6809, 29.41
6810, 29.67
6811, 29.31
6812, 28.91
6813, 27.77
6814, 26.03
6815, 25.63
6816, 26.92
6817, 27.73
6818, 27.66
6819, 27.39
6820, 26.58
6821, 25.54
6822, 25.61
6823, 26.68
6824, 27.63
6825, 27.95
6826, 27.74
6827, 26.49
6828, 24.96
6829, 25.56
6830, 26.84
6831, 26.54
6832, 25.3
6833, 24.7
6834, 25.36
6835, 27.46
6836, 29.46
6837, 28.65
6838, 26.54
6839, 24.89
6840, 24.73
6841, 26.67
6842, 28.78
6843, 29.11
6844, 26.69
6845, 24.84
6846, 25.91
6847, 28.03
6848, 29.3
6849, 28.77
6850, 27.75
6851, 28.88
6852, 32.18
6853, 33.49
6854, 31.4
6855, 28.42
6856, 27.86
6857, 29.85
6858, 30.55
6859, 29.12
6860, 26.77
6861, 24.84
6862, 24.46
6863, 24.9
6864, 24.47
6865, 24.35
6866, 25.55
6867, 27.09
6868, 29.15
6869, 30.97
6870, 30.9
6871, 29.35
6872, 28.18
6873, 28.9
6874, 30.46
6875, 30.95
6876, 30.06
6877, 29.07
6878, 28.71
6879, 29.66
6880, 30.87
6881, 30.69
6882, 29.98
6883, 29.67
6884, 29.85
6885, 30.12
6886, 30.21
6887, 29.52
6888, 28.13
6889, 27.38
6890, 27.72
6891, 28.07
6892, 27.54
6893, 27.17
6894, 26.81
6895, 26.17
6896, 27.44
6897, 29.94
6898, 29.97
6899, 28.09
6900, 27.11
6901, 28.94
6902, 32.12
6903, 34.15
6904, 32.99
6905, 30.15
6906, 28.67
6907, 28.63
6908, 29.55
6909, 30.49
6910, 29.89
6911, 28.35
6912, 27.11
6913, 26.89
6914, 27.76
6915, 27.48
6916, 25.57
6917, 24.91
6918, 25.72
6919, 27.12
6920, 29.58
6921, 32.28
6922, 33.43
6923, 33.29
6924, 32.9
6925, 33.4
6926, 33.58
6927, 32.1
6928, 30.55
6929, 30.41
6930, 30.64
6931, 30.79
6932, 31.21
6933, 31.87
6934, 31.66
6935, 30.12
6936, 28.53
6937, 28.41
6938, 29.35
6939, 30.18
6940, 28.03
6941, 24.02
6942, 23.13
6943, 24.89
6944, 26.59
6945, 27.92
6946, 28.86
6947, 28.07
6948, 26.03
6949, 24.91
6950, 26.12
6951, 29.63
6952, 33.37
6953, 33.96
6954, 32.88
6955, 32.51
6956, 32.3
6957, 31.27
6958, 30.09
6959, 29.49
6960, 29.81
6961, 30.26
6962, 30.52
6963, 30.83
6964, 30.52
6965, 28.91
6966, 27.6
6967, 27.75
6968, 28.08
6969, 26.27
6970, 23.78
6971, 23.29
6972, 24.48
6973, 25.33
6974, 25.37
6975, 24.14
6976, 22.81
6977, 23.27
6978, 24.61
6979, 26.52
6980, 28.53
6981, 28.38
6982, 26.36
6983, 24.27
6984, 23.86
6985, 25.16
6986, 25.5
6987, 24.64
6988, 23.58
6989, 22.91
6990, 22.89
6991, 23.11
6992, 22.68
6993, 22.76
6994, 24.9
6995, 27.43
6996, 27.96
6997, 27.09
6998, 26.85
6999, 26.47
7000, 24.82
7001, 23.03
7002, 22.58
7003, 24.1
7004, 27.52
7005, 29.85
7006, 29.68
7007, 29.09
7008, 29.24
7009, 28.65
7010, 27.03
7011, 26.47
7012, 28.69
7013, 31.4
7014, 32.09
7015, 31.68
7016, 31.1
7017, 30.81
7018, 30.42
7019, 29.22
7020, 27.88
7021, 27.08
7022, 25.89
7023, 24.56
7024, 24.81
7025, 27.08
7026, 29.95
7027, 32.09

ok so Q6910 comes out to -0.12 mag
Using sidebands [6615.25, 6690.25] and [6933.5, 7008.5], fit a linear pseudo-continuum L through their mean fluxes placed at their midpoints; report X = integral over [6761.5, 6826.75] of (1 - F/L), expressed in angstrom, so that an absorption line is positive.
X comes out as -4.2 angstrom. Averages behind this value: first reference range 25.1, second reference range 27.1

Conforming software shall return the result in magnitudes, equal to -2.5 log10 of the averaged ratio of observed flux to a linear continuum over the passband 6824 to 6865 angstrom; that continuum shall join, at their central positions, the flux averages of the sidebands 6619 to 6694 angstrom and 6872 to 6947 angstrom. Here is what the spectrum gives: 0.03 mag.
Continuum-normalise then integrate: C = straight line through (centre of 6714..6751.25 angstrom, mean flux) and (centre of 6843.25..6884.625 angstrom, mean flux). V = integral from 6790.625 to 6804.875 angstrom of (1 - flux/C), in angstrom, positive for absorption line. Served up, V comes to -1.2 angstrom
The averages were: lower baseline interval 25.4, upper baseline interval 28.6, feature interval 29.3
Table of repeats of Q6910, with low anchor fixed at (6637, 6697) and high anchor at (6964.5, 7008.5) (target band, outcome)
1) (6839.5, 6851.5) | -0.070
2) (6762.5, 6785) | -0.060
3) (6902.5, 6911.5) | -0.180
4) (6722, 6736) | 0.032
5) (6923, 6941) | -0.194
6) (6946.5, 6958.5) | -0.173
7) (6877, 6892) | -0.141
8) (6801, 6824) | -0.048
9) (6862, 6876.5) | -0.096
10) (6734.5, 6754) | 0.052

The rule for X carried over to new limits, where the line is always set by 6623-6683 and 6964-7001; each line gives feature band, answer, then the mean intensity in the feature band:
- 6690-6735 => -3.9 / 27.4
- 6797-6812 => -1.4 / 27.7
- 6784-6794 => -1.8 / 29.9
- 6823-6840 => -0.9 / 26.6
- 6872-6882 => -1.8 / 29.8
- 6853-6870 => -1.7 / 27.8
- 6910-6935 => -4.5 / 29.9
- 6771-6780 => -0.7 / 27.2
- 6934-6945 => -1.0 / 27.5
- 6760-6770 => -0.1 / 25.5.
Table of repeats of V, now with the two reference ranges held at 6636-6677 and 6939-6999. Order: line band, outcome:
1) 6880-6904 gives -2.3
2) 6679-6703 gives -1.3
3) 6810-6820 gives -0.5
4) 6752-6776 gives 0.0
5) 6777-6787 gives -0.9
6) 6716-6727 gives -1.1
